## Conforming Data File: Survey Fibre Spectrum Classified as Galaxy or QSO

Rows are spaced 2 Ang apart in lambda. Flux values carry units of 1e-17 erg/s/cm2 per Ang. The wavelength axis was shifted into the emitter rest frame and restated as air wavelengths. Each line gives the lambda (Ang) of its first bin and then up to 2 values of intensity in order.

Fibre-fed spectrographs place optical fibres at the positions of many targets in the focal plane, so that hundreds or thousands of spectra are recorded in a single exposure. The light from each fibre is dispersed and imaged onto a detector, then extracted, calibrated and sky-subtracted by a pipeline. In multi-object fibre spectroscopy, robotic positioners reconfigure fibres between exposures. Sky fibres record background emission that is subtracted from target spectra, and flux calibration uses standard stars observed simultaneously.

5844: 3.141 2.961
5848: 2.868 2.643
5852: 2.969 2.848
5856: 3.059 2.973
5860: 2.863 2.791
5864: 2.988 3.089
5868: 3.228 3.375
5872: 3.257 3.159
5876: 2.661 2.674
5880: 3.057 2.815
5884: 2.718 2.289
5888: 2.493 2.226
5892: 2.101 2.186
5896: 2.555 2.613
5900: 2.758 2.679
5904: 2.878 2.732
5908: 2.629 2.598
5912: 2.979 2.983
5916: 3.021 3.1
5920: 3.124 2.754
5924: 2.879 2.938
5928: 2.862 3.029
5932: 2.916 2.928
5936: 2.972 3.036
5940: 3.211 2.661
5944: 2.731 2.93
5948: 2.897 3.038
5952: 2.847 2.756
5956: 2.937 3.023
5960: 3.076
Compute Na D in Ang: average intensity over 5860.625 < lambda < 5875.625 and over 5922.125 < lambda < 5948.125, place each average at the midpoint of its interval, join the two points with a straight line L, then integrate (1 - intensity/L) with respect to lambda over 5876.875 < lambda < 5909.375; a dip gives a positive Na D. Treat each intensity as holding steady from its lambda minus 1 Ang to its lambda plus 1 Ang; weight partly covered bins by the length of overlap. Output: 4.8 Ang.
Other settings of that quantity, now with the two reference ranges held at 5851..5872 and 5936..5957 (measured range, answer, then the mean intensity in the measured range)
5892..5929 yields 2.3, 2.77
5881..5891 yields 1.6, 2.51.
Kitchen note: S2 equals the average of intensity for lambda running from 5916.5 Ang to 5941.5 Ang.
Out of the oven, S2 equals 2.97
